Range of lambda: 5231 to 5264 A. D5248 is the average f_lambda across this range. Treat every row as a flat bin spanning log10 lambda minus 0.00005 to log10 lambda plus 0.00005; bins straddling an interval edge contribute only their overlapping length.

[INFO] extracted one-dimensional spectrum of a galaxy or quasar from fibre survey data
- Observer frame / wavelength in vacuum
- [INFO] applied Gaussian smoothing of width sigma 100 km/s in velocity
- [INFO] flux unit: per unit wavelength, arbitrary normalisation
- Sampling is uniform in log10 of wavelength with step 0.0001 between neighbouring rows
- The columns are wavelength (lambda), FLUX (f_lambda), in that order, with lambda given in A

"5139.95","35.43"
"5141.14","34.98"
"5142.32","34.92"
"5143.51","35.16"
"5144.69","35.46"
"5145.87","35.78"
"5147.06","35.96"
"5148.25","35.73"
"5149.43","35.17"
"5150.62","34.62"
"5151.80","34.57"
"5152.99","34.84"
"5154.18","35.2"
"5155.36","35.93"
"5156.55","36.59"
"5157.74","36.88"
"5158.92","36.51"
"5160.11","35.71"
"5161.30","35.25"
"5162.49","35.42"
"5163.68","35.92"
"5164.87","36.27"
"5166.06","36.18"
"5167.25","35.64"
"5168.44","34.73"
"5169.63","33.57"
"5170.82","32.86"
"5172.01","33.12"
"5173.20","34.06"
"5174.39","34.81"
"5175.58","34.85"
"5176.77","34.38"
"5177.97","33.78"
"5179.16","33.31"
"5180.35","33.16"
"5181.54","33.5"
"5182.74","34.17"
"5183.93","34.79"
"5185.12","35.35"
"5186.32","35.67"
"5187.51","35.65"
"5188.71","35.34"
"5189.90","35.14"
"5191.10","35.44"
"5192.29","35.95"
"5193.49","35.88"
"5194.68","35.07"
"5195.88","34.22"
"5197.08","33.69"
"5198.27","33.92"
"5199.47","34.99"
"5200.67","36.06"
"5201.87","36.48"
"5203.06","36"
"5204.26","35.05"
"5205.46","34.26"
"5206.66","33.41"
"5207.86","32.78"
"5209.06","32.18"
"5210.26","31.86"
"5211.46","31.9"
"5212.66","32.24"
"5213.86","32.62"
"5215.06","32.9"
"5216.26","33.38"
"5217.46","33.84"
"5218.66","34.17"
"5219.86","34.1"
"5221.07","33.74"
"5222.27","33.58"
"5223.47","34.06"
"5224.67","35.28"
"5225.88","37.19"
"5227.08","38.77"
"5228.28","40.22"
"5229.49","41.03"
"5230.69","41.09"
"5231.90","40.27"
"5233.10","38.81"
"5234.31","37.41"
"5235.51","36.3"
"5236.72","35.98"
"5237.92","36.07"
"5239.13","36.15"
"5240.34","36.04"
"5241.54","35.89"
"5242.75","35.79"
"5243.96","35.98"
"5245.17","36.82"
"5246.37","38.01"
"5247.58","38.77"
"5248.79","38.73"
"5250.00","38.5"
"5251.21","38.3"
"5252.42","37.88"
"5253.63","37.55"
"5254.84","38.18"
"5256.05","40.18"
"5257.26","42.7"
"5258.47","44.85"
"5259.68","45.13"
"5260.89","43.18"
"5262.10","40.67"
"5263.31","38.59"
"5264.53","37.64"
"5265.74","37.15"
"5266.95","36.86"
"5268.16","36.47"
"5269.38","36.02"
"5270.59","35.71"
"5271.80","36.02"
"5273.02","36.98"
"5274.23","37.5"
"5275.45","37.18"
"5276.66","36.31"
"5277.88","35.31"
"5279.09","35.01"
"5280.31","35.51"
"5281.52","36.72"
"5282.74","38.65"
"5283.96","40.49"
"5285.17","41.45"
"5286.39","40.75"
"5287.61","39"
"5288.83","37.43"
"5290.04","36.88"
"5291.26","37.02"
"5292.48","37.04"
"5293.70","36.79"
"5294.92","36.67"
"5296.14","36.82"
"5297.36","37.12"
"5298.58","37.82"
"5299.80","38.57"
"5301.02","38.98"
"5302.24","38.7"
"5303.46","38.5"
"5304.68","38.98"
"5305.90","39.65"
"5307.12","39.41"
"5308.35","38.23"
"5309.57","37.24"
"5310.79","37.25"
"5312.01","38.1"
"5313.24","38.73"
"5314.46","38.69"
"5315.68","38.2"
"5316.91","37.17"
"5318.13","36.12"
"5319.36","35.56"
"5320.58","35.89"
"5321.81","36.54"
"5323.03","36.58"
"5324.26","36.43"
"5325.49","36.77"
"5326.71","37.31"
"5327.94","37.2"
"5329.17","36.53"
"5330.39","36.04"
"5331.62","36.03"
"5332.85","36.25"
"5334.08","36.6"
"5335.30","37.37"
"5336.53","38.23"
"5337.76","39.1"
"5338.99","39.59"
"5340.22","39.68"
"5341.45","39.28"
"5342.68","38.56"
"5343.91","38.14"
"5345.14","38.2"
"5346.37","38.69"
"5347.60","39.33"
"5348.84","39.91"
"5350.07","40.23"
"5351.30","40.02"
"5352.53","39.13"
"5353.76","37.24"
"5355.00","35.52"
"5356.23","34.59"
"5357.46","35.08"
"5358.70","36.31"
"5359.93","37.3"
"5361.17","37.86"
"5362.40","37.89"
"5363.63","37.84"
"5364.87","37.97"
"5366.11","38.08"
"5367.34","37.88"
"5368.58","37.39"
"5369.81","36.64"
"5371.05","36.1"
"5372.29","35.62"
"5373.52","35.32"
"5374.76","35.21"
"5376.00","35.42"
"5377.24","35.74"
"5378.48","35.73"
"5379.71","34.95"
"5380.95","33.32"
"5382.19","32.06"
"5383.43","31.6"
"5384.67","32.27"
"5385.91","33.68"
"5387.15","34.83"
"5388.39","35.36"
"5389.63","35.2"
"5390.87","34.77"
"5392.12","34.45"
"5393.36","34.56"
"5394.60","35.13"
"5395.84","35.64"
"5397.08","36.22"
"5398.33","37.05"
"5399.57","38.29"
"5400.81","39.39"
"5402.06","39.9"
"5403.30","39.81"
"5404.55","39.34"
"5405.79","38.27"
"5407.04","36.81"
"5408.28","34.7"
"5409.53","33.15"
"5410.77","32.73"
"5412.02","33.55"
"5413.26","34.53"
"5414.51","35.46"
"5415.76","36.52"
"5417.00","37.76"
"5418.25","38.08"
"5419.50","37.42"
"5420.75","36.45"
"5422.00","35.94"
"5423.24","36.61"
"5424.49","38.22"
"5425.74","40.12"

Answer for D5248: 38.6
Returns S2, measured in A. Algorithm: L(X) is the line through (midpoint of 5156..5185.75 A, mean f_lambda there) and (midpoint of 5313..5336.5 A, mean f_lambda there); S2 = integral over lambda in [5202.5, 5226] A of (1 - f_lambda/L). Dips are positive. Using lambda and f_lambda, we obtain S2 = 1.16 A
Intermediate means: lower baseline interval 34.8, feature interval 33.6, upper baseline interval 36.9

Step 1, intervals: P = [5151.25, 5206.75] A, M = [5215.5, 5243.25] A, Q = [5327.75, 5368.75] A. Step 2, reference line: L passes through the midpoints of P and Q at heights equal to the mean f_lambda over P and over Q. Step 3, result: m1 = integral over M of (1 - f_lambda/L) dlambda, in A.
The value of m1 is -0.5 A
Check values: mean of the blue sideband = 35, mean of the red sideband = 37.8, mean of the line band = 36.5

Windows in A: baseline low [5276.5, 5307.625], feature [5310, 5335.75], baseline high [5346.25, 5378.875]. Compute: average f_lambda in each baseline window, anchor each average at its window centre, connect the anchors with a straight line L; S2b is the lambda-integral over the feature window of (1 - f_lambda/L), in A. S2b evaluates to 0.5 A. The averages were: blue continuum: 37.9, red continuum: 37.2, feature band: 36.9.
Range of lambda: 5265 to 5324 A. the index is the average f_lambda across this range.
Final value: 37.5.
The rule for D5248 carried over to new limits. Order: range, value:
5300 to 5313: 38.5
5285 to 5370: 37.8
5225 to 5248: 37.7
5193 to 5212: 34.2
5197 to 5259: 36.3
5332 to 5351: 38.6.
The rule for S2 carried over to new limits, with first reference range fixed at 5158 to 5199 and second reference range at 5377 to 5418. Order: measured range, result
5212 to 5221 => 0.42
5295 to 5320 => -1.91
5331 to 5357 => -2.04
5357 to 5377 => -0.72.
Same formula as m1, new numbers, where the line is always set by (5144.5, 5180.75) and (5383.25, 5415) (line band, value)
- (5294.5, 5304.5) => -0.72 A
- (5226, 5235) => -1.09 A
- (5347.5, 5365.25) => -1.06 A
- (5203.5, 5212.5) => 0.54 A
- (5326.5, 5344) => -1.09 A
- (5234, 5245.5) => -0.31 A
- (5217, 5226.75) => 0.16 A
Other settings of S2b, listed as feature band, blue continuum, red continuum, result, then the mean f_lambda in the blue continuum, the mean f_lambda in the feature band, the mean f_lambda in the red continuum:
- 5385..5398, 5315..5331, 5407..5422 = 0.3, 36.7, 35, 35.6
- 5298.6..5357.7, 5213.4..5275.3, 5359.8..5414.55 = -2.1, 37.4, 37.8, 35.9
